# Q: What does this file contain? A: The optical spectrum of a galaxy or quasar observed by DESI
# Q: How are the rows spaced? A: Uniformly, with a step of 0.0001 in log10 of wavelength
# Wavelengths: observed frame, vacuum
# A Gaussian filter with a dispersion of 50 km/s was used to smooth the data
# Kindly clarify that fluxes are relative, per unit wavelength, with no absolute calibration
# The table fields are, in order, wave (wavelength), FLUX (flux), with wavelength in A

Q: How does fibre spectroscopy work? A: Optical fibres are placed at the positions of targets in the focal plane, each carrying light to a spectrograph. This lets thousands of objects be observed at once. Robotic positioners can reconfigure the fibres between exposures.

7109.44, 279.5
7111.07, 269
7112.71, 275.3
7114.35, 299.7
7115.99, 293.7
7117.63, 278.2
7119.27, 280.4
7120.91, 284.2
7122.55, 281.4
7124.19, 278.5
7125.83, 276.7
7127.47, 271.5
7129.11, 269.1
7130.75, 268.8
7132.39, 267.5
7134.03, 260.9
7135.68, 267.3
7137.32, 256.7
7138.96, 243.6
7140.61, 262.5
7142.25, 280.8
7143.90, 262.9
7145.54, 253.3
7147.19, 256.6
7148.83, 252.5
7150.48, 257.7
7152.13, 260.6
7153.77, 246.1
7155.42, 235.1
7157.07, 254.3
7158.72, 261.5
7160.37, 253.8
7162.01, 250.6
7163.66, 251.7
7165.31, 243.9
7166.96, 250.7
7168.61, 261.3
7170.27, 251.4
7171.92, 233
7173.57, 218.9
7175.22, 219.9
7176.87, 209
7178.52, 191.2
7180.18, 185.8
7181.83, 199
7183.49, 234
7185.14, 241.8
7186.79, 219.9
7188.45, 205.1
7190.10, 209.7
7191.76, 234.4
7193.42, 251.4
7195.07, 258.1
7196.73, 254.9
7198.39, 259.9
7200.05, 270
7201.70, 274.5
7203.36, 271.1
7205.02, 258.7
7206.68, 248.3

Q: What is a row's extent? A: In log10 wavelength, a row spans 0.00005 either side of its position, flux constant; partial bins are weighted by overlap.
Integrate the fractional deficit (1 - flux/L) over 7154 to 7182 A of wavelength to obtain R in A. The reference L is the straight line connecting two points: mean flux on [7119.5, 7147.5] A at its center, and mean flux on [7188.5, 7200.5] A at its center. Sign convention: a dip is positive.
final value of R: 2.2 A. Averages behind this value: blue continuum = 268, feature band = 235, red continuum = 245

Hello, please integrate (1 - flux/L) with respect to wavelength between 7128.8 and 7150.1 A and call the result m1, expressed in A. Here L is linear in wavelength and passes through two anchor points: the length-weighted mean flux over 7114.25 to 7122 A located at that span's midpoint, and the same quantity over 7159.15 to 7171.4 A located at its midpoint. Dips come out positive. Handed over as 0.7 A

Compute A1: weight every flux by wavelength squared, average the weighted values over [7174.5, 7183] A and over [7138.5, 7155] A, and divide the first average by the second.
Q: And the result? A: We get 0.79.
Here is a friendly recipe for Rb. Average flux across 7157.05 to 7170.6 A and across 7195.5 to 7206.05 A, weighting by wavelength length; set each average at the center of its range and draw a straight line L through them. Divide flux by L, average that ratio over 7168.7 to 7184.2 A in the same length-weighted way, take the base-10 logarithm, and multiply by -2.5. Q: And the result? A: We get 0.18 mag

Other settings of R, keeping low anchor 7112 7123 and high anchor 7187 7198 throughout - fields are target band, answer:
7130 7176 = 1.5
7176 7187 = 1.4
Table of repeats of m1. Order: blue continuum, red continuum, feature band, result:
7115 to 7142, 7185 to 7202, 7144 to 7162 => 0.5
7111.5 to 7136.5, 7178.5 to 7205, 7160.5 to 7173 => 0.2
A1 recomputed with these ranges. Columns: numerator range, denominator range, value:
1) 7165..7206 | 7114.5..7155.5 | 0.90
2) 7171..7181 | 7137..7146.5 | 0.82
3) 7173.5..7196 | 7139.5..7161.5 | 0.87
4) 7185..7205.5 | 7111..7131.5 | 0.90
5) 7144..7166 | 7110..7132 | 0.91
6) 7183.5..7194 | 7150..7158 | 0.92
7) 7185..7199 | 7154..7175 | 0.97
